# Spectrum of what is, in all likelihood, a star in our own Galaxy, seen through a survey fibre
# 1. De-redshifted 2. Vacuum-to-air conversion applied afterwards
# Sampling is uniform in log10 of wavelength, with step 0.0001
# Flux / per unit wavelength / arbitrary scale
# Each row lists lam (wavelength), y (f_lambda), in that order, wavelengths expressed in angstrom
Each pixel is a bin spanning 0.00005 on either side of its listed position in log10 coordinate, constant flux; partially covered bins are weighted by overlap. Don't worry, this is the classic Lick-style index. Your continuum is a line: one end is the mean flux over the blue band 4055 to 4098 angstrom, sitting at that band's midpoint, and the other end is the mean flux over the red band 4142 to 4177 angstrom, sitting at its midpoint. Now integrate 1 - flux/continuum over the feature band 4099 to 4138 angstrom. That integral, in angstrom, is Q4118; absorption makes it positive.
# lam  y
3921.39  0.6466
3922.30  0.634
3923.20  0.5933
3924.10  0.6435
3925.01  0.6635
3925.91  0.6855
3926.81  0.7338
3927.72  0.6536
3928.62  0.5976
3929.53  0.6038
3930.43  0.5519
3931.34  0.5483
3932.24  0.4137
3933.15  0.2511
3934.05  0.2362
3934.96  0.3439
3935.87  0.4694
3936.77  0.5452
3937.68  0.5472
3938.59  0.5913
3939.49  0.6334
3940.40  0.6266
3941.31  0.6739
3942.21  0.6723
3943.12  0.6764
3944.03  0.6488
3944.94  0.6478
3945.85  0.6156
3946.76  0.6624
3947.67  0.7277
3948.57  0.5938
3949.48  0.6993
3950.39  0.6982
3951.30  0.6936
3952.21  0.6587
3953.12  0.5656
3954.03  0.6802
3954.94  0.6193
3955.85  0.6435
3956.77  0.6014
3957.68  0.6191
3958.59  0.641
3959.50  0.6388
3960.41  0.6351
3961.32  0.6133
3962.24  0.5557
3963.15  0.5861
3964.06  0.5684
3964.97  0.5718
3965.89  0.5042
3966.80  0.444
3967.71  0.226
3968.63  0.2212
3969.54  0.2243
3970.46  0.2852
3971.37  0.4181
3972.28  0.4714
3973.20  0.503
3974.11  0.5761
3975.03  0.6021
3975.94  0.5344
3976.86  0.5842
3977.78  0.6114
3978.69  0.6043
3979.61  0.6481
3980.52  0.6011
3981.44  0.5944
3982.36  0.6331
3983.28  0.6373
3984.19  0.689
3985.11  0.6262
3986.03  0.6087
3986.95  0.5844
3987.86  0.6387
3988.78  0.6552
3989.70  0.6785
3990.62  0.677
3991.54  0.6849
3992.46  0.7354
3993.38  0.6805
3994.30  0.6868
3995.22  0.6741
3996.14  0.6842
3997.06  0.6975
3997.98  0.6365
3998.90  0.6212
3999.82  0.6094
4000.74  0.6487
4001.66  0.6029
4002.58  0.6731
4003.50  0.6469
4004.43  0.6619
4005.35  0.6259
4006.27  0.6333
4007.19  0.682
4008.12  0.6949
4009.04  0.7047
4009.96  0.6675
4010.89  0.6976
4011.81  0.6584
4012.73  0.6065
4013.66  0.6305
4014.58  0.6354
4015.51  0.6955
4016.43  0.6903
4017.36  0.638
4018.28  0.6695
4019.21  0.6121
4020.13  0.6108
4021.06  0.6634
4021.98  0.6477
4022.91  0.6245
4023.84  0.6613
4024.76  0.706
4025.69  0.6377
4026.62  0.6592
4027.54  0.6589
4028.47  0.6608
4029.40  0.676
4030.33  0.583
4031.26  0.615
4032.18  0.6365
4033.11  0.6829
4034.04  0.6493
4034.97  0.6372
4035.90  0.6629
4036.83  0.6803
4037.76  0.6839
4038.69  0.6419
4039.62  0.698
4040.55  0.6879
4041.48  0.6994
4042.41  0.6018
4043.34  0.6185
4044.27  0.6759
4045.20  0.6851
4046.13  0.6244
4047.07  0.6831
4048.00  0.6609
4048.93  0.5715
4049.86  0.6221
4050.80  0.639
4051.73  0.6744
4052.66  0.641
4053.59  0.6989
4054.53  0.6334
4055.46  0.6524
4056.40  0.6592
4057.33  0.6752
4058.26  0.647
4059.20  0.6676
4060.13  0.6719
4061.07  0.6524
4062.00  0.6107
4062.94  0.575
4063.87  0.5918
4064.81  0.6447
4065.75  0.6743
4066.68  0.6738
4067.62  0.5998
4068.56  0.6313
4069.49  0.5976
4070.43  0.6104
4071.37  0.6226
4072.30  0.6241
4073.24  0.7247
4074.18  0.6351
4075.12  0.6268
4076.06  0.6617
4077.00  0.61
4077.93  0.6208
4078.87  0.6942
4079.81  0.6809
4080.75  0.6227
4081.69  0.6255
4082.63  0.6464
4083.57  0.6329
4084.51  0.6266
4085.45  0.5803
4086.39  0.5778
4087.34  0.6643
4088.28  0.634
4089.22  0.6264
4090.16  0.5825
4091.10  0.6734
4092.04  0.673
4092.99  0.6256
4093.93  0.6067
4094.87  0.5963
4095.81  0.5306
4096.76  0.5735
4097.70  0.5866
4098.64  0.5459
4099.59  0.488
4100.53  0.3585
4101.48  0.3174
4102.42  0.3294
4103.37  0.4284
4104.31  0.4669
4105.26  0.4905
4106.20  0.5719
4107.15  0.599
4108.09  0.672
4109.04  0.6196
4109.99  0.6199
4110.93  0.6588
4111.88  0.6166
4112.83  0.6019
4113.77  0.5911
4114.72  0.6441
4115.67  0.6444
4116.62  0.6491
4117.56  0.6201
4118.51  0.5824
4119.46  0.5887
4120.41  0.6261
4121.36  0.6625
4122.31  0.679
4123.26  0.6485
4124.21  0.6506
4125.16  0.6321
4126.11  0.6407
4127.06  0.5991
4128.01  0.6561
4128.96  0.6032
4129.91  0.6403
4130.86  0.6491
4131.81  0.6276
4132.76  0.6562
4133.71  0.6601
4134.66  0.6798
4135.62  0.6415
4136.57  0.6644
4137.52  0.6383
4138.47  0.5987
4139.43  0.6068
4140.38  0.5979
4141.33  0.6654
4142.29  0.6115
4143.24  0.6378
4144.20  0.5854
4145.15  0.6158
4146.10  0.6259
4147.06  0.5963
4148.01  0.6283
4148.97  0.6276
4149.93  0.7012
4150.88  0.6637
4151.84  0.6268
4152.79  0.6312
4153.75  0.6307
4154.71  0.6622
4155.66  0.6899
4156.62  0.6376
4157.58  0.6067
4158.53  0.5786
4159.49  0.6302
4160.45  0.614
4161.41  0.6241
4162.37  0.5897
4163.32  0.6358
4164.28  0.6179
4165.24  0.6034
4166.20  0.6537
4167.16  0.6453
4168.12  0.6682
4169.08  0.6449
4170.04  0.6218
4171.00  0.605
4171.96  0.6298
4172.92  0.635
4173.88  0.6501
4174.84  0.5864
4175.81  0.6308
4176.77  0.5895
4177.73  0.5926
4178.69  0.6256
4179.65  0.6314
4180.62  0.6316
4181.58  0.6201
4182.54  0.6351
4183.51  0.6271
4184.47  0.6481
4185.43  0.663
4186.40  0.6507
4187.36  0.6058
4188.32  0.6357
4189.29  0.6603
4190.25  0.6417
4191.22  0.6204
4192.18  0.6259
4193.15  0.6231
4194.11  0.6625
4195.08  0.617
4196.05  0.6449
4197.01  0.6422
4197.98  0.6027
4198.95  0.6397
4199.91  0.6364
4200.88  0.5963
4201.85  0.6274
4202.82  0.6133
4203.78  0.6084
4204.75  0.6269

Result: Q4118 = 2.1 angstrom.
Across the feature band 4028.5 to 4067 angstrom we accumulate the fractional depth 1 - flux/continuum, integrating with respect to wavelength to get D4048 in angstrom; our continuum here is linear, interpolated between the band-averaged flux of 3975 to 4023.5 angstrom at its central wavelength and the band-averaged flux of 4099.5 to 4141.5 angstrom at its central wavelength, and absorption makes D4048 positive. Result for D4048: -1.4 angstrom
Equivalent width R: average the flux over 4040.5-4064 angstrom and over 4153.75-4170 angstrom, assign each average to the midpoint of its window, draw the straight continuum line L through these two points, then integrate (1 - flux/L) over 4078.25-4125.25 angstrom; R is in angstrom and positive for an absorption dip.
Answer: 3.44 angstrom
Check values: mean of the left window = 0.647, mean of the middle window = 0.593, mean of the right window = 0.631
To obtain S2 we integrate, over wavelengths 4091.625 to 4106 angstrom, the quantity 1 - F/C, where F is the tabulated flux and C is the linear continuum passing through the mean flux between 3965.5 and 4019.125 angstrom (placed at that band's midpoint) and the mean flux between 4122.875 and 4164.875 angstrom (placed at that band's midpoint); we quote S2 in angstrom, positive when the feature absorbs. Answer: 2.7 angstrom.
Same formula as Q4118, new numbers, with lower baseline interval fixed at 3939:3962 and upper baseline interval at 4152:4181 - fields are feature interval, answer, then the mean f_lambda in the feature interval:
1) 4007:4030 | -0.67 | 0.659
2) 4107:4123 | 0.06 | 0.629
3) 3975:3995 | 0.18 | 0.637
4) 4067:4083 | -0.07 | 0.638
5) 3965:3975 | 3.72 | 0.404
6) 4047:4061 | -0.34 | 0.652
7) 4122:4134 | -0.21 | 0.641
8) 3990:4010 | -0.72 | 0.665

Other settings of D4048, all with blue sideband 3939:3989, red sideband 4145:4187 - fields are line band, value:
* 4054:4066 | -0.7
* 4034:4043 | -0.9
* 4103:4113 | 0.6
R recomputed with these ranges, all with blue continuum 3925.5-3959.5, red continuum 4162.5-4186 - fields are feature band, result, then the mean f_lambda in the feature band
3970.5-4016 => -2.0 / 0.631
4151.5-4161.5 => -0.1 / 0.631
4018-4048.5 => -2.2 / 0.654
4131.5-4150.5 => -0.3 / 0.634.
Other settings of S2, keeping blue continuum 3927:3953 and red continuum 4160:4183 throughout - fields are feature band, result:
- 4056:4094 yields -1.8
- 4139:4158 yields -0.4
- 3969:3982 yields 1.6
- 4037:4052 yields -1.3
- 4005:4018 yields -1.4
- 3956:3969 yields 1.1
